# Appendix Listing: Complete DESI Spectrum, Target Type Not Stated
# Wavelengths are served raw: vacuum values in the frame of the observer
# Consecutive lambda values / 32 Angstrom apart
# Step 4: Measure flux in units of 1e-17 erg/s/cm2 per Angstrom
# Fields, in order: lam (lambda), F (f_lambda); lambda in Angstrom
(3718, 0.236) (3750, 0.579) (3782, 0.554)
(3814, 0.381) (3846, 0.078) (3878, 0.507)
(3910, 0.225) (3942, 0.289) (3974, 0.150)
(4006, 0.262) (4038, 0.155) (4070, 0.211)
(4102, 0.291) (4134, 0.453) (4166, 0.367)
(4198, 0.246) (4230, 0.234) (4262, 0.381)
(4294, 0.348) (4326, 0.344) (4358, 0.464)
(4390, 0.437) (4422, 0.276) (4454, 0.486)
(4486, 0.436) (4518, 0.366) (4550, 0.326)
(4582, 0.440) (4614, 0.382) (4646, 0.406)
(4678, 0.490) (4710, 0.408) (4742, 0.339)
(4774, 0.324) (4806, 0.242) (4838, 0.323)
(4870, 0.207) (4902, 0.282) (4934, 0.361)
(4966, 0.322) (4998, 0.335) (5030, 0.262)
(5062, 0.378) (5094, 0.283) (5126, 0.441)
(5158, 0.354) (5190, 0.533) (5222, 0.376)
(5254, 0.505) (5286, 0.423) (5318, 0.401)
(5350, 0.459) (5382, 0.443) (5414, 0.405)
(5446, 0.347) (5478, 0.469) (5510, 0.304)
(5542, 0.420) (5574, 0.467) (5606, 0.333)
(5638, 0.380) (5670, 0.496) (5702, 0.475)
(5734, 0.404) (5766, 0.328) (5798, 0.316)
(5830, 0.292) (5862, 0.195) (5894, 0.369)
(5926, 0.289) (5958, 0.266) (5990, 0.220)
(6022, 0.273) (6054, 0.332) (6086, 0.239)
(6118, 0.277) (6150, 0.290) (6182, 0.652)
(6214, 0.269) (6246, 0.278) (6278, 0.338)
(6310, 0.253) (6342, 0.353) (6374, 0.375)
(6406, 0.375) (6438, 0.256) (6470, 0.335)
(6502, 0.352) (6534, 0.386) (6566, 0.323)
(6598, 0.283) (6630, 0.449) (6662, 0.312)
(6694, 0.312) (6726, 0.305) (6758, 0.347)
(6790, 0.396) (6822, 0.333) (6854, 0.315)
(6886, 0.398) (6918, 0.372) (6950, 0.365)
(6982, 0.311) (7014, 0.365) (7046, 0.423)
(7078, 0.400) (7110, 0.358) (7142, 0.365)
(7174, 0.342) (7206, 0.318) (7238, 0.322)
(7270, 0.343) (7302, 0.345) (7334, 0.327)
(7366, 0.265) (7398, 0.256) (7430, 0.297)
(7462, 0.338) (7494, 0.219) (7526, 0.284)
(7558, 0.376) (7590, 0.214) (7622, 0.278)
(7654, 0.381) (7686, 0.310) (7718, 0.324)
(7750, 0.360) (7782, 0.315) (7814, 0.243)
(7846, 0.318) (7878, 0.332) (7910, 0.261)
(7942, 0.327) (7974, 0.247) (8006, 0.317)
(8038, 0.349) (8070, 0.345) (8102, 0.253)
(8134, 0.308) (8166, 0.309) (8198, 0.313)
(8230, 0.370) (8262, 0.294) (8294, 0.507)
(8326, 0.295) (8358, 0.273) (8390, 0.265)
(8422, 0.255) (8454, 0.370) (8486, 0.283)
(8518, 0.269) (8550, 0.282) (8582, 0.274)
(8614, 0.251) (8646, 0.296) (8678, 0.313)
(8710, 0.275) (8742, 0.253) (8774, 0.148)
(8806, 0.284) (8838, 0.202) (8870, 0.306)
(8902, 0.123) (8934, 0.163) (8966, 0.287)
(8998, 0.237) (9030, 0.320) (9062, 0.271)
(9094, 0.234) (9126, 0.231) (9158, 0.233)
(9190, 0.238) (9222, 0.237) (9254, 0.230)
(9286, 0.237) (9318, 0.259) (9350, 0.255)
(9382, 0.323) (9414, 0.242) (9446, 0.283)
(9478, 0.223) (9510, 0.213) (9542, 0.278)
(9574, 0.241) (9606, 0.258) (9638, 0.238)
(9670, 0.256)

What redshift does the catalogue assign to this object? 0.66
